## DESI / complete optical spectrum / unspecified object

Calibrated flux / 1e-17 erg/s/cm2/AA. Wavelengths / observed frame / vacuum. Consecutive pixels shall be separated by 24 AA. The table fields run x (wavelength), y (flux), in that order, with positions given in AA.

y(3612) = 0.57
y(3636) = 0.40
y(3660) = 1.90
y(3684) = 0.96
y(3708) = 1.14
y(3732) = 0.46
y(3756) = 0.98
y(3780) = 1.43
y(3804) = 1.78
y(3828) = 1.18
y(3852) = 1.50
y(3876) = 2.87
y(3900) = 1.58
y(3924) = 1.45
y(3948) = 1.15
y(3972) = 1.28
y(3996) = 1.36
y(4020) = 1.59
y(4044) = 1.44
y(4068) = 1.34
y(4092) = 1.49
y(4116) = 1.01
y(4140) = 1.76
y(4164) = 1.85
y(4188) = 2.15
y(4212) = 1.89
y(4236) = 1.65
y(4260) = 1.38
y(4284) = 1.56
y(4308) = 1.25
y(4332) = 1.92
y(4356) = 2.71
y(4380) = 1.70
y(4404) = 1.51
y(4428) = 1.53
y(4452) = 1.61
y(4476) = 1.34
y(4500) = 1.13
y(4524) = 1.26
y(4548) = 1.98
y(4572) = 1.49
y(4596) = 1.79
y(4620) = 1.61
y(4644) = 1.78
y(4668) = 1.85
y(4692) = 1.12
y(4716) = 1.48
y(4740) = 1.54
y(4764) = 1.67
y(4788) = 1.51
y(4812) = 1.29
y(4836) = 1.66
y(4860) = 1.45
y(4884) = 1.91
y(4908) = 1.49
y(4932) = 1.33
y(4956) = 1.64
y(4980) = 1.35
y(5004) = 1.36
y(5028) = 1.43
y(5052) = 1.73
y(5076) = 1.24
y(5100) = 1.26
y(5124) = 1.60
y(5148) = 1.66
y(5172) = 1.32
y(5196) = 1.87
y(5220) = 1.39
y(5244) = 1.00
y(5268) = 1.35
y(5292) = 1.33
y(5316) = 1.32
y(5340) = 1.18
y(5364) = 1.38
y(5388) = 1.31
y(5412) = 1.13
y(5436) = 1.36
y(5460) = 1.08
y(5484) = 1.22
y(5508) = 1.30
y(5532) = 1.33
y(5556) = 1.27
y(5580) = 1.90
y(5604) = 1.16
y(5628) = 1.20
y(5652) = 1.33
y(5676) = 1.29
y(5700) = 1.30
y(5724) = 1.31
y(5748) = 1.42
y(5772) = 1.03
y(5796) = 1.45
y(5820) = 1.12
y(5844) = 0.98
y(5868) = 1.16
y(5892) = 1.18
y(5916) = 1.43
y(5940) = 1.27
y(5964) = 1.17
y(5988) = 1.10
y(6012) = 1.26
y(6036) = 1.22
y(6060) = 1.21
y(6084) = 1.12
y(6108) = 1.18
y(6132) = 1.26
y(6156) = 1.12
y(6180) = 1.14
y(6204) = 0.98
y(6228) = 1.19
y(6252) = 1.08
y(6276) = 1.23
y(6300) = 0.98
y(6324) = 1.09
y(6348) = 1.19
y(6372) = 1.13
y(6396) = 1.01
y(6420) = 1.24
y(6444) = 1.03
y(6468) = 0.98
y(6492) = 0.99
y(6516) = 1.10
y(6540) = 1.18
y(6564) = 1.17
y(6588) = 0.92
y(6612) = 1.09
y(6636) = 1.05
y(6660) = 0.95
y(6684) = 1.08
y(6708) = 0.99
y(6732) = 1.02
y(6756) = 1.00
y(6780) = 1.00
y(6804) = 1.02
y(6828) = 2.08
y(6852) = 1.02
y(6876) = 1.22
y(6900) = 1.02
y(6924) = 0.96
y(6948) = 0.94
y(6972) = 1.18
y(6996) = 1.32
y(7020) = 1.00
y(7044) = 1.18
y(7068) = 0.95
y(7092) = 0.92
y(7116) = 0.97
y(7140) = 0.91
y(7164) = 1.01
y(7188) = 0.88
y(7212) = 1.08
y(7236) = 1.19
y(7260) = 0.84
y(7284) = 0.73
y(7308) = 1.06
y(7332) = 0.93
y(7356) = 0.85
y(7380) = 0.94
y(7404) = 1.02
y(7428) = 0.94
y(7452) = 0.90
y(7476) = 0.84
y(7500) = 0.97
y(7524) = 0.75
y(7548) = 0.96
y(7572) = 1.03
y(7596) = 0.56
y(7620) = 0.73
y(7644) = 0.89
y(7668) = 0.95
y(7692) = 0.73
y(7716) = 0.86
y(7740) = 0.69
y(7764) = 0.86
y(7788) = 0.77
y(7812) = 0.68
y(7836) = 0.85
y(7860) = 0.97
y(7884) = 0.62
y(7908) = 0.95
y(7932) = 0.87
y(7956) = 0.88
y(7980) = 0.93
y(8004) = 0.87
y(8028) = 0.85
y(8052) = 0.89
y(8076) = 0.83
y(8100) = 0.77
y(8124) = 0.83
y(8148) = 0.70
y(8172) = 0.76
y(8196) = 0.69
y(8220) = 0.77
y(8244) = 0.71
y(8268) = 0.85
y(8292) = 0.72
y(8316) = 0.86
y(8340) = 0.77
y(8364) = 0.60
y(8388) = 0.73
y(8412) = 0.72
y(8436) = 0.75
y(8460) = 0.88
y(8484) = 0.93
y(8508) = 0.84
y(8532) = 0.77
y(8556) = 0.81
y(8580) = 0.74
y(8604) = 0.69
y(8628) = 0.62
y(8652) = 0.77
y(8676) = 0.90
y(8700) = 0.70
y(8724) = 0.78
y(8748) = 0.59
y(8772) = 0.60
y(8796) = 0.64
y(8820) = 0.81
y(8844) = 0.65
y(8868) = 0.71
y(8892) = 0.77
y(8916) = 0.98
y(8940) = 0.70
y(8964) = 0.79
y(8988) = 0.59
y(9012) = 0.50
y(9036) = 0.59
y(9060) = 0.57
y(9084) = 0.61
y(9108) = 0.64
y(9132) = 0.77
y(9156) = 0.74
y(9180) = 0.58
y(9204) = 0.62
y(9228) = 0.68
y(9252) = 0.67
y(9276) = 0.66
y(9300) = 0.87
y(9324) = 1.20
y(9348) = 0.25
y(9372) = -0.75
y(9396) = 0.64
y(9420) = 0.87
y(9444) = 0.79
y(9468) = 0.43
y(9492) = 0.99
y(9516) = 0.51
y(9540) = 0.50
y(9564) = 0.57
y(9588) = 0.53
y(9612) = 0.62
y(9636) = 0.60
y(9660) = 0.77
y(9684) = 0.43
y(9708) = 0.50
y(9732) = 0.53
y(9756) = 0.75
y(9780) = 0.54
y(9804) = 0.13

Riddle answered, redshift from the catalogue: 0.038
